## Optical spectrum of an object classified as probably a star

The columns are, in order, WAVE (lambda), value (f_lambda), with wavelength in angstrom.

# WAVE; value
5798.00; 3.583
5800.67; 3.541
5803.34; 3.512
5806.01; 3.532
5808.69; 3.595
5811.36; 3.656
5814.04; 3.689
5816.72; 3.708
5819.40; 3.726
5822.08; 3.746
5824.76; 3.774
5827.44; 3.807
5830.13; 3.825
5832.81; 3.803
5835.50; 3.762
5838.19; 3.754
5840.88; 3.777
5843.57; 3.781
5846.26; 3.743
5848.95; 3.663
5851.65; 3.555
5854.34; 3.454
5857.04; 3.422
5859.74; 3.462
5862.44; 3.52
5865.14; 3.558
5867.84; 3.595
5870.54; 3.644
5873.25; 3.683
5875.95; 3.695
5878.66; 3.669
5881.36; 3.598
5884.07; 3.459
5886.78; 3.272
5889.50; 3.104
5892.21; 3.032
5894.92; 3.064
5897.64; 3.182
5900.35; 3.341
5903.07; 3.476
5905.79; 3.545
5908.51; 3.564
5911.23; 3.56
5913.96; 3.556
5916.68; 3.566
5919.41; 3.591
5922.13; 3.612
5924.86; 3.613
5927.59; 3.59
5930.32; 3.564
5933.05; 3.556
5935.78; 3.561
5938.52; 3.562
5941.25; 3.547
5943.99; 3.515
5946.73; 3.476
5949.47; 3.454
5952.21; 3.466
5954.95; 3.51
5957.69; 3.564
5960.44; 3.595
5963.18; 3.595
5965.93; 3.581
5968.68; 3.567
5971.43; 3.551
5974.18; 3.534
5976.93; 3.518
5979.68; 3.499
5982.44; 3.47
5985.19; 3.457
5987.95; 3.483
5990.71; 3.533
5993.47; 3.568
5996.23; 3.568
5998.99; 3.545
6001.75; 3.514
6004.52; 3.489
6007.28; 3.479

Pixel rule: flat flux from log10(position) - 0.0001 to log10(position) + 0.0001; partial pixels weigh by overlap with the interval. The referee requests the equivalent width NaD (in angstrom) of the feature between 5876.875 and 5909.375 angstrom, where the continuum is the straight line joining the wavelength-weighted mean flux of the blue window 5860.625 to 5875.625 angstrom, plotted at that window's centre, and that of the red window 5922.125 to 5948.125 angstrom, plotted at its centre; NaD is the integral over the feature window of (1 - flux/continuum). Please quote 2.0 angstrom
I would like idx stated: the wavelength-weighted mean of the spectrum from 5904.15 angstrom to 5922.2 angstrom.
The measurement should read 3.57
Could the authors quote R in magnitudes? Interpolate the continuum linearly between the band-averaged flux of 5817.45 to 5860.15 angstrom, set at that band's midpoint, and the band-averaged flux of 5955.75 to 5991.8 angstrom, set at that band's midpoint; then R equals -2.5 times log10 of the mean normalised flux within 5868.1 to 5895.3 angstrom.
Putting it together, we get 0.062 mag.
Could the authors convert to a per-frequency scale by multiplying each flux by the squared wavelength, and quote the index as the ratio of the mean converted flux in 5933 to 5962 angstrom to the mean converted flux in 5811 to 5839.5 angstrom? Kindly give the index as 0.98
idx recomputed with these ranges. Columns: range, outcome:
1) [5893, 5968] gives 3.51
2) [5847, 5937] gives 3.5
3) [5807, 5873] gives 3.67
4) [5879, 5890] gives 3.41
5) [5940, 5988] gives 3.52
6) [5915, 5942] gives 3.58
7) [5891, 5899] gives 3.1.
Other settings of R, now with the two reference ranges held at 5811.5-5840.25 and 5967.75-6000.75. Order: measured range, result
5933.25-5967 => 0.01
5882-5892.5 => 0.13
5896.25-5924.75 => 0.04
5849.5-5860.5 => 0.07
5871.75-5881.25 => 0.00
